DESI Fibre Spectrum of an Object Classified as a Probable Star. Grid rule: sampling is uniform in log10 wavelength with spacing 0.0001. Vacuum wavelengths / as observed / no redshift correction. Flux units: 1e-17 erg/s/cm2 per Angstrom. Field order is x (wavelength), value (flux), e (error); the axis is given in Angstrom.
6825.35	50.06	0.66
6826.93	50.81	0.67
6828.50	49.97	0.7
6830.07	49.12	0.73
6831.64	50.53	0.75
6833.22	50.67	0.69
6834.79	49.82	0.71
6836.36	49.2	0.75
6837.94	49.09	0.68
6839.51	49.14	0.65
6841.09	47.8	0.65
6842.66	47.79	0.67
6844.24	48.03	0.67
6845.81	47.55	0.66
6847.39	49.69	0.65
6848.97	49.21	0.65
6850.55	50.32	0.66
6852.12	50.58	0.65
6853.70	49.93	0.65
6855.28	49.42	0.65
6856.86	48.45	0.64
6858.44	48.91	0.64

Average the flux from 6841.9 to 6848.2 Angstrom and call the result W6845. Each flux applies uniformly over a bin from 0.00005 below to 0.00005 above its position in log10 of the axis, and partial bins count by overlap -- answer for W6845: 48.2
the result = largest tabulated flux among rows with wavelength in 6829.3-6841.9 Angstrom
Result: 50.67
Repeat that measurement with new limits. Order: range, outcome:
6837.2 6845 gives 49.14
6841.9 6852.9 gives 50.58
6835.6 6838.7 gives 49.2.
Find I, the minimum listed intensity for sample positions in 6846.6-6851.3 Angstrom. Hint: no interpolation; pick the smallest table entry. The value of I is 49.21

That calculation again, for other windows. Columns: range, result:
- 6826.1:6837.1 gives 49.12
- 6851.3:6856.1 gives 49.42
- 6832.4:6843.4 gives 47.79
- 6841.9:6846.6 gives 47.55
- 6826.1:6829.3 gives 49.97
